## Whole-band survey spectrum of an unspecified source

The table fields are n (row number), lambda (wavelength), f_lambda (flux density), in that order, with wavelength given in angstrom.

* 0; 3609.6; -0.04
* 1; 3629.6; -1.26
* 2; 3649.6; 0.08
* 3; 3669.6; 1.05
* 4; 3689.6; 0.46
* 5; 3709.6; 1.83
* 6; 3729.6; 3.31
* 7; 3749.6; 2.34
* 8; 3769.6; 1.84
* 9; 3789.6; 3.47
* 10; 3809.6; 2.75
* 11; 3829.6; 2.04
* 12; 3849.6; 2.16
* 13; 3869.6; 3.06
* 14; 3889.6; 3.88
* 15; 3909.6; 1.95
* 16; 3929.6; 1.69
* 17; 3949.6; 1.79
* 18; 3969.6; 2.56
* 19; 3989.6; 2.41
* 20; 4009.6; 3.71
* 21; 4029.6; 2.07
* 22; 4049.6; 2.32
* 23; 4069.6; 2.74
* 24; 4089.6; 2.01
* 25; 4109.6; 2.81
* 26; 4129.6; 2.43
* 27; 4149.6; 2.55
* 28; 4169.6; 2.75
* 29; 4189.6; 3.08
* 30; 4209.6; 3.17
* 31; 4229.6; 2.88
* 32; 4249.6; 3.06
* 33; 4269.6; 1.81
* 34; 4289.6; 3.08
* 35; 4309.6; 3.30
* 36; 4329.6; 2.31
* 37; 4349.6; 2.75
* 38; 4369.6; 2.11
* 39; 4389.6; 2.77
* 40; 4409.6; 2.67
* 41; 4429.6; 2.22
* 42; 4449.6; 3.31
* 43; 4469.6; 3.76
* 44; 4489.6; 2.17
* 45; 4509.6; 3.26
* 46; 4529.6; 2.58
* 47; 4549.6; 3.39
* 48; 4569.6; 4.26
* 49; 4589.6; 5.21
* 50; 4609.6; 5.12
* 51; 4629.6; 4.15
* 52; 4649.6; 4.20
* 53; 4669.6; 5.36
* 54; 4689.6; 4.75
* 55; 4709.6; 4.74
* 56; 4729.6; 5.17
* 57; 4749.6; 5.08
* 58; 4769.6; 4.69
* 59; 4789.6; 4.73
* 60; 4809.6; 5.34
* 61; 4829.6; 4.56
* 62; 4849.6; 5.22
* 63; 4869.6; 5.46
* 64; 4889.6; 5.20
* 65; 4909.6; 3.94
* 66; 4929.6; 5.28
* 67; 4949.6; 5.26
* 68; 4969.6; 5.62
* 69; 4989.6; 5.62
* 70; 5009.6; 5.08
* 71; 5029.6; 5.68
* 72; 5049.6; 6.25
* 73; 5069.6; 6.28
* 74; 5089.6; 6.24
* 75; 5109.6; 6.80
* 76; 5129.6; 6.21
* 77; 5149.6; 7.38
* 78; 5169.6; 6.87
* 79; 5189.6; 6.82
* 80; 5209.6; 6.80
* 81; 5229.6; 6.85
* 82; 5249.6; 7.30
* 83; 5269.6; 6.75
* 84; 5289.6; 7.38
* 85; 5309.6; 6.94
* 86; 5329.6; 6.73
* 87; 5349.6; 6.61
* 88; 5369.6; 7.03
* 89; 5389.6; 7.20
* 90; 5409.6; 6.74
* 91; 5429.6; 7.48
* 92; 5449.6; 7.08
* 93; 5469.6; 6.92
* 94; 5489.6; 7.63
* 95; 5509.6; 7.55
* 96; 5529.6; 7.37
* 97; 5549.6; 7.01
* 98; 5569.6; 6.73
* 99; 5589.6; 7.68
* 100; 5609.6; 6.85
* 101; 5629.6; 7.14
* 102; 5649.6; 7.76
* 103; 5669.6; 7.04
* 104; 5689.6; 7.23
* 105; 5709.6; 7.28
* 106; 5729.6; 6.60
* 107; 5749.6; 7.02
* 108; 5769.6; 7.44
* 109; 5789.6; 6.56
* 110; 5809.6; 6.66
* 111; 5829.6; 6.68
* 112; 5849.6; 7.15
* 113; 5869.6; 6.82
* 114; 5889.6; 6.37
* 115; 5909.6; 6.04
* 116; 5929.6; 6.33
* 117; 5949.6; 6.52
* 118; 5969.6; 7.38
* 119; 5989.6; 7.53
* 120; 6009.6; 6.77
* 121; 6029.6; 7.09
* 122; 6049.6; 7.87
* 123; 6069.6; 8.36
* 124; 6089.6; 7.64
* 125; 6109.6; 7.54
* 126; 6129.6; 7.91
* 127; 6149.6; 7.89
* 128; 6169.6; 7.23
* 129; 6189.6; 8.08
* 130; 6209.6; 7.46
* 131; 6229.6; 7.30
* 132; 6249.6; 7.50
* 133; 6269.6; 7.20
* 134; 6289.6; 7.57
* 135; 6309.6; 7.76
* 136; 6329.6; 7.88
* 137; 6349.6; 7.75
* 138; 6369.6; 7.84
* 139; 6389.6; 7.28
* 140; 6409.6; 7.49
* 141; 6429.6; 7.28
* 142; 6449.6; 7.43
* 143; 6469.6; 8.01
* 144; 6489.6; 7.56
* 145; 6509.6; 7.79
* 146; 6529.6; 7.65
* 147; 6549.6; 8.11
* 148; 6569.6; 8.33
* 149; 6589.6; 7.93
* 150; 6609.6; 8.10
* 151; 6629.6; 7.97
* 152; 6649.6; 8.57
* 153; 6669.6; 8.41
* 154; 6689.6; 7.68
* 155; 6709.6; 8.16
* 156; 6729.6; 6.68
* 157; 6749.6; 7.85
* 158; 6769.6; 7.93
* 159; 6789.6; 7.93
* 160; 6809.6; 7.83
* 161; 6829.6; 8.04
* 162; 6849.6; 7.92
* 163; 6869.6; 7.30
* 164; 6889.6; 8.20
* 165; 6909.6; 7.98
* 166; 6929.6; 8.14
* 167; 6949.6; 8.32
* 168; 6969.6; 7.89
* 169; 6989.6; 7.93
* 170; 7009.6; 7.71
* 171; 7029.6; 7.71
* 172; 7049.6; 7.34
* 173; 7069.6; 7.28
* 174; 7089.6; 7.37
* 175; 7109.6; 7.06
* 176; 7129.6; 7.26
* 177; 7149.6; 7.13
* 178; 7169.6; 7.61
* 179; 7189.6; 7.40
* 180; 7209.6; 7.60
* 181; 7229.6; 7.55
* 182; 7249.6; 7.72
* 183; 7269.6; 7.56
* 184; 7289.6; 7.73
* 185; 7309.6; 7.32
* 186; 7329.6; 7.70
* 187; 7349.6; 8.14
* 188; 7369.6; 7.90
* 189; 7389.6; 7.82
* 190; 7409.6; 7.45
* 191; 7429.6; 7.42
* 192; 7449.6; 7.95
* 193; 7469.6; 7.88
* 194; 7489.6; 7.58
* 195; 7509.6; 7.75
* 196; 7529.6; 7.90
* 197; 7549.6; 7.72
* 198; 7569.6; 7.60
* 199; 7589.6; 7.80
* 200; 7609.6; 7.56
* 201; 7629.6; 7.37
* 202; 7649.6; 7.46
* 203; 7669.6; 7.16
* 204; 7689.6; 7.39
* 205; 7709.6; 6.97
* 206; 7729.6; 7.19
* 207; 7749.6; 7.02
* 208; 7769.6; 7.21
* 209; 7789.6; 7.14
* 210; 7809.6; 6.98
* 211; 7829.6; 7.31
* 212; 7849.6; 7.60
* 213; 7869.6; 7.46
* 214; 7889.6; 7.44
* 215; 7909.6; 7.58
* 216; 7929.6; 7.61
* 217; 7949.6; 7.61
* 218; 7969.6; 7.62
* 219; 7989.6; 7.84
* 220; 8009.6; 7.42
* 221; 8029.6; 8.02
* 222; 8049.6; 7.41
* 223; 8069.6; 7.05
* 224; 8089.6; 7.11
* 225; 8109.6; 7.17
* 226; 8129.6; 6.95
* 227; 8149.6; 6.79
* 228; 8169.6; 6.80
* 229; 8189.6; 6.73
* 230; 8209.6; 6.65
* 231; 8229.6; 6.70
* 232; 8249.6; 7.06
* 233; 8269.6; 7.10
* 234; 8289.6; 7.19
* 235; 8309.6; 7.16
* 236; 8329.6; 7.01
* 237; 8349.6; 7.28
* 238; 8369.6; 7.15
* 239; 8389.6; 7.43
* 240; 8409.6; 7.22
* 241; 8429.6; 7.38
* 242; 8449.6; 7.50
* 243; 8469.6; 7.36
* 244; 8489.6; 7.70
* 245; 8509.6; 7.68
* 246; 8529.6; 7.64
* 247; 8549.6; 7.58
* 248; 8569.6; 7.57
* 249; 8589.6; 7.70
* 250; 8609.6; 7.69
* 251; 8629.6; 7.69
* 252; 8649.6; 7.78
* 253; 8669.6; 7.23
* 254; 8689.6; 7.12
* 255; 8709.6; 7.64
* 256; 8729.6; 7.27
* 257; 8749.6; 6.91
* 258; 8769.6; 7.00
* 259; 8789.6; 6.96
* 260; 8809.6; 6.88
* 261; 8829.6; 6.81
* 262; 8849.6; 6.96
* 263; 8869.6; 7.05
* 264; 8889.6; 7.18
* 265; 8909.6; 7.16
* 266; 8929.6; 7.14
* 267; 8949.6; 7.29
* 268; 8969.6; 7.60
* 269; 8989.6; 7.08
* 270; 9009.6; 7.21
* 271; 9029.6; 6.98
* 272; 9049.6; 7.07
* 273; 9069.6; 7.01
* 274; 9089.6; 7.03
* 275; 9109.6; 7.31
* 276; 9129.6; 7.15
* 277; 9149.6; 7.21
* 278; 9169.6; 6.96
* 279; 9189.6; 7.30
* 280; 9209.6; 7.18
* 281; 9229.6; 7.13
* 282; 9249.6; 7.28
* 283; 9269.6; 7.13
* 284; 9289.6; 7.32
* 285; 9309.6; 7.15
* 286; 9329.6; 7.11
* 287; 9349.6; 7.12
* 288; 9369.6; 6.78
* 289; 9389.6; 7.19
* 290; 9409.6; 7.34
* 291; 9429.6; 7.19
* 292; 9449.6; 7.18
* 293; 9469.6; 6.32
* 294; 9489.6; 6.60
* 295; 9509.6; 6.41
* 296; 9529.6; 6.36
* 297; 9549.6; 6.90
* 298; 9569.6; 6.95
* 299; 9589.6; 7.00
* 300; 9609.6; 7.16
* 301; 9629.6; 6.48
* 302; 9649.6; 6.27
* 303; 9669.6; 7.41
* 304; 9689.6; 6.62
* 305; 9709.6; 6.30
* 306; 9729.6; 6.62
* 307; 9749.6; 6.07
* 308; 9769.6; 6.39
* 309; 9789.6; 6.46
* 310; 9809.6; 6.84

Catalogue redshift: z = 0.14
